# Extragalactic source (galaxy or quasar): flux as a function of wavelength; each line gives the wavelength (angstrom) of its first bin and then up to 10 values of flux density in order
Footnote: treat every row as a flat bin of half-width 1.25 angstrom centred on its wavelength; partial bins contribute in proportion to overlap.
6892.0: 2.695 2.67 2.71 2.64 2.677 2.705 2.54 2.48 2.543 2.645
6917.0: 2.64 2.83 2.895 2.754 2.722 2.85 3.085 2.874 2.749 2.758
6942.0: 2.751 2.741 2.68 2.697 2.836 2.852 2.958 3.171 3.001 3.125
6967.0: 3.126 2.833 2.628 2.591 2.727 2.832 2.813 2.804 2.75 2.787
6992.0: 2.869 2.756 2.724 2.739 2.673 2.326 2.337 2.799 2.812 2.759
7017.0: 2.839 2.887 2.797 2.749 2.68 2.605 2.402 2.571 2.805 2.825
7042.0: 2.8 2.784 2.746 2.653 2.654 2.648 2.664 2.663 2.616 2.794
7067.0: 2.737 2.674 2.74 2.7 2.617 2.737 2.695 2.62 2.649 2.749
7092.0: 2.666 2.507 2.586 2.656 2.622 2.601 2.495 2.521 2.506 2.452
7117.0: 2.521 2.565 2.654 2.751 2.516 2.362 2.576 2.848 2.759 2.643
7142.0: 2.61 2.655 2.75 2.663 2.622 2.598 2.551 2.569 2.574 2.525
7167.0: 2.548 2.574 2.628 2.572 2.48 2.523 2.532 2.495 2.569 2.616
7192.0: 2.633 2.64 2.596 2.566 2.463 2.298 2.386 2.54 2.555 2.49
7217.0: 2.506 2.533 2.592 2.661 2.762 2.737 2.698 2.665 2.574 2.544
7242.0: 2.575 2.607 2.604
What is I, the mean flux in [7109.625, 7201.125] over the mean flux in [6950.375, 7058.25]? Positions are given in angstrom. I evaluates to 0.94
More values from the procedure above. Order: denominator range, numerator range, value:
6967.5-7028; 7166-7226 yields 0.93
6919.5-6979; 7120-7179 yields 0.92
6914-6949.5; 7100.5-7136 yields 0.92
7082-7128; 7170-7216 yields 0.98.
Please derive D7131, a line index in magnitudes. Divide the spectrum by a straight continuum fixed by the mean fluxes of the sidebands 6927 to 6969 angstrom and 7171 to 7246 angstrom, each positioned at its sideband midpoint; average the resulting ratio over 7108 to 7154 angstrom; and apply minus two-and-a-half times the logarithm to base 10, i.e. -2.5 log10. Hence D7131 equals 0.02 mag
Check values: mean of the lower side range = 2.88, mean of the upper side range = 2.57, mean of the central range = 2.61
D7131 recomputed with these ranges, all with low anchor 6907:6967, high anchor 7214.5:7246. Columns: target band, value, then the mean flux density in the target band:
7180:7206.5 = 0.04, 2.54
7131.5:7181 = 0.02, 2.61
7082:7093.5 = 0.02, 2.67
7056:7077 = 0.01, 2.69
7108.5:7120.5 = 0.08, 2.51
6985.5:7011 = 0.04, 2.68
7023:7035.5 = 0.06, 2.61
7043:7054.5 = 0.01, 2.7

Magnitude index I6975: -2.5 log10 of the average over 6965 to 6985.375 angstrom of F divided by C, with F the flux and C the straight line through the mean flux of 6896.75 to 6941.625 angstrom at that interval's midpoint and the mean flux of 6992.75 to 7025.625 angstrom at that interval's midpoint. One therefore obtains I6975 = -0.035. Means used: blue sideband 2.73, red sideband 2.71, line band 2.81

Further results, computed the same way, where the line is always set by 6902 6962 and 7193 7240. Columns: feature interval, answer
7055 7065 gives 0.00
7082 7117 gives 0.03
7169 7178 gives 0.01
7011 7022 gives -0.04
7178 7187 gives 0.03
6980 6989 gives -0.02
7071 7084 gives -0.01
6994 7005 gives 0.03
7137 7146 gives -0.01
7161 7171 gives 0.02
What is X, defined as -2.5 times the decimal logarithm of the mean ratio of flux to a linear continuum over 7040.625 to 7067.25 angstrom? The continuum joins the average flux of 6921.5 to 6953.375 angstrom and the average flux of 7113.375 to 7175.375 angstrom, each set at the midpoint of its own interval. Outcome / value -0.01 mag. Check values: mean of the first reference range 2.8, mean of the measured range 2.7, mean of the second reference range 2.6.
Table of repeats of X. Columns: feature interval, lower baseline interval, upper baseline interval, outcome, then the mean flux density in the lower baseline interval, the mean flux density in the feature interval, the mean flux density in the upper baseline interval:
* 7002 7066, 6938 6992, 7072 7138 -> 0.01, 2.83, 2.69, 2.61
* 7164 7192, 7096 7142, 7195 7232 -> 0.01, 2.59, 2.56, 2.56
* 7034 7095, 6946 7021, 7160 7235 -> 0.00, 2.79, 2.7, 2.56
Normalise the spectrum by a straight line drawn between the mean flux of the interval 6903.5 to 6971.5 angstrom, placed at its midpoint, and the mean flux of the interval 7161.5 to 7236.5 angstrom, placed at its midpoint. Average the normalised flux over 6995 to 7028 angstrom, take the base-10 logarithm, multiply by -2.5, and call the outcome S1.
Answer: 0.01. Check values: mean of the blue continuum 2.81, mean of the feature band 2.7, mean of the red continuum 2.57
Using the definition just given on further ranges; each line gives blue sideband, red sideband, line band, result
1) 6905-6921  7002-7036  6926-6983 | -0.082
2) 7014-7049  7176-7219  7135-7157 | -0.031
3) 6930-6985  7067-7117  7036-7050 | -0.028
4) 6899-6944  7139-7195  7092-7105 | 0.011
